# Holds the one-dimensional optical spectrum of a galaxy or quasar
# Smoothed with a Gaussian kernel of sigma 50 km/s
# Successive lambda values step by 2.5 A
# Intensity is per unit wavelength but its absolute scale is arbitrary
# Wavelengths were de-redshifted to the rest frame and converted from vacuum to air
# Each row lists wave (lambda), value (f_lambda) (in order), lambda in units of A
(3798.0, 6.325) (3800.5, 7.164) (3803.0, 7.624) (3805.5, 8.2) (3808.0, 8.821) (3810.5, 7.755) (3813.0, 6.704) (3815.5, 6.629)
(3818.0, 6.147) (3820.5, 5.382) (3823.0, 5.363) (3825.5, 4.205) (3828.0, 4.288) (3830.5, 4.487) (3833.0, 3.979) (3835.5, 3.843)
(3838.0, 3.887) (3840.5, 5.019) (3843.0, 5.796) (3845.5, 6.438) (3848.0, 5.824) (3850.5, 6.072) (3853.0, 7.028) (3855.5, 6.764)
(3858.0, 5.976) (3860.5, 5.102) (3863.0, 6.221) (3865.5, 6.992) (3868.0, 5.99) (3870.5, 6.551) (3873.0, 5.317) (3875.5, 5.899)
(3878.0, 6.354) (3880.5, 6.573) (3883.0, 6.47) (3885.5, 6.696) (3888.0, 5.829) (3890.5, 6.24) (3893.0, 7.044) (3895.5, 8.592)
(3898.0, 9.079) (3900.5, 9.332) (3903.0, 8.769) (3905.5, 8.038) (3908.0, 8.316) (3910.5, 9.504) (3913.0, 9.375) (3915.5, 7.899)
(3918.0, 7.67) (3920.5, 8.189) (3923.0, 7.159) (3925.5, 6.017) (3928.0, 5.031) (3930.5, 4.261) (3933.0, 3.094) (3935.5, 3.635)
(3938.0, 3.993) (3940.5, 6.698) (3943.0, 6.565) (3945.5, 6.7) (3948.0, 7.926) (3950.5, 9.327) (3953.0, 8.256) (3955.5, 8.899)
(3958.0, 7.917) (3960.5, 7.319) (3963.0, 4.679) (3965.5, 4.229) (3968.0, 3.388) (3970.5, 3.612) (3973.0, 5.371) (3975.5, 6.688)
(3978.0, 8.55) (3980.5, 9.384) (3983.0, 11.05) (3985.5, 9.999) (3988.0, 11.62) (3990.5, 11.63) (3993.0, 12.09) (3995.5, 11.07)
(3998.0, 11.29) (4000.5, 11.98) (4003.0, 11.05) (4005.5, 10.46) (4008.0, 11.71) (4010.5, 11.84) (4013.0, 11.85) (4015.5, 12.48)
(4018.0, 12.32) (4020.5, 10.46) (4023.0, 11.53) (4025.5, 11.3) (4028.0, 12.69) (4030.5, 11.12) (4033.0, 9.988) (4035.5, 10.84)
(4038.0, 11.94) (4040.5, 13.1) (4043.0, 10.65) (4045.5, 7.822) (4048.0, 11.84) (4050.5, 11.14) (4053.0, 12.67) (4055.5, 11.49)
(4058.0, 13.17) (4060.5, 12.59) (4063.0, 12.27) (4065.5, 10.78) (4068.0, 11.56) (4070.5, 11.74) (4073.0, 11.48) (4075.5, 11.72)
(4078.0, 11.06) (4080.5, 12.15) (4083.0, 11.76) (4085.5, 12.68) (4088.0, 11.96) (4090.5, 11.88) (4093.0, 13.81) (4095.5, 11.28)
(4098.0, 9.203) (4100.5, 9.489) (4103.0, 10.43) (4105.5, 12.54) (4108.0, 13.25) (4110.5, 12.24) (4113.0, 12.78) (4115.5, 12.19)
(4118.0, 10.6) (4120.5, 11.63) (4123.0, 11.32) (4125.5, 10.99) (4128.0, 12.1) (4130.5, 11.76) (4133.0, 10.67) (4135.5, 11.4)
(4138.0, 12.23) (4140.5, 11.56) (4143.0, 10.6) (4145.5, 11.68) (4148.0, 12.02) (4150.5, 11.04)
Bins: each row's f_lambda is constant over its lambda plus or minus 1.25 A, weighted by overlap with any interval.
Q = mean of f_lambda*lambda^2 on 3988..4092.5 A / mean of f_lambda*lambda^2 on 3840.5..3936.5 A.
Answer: 1.87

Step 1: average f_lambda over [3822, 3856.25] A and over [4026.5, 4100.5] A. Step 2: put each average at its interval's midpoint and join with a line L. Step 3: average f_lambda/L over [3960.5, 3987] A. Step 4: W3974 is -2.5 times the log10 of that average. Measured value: 0.32 mag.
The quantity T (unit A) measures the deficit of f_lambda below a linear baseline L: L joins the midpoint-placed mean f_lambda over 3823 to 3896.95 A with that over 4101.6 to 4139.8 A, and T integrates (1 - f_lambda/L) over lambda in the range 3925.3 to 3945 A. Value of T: 6.9 A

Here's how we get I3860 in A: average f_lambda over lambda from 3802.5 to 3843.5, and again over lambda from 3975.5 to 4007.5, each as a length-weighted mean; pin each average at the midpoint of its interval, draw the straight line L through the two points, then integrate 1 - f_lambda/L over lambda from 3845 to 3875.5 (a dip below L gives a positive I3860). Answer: 2.9 A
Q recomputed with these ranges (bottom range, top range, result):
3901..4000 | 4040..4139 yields 1.63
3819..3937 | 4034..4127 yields 2.04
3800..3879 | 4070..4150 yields 2.23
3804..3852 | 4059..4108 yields 2.31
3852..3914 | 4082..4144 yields 1.83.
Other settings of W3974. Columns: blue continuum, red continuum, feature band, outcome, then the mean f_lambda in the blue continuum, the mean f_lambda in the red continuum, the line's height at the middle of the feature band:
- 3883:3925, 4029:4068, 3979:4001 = -0.11 mag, 7.9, 11.4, 10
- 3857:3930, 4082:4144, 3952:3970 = 0.33 mag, 7.09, 11.6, 8.48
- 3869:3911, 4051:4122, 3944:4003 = 0.10 mag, 7.28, 11.8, 9.2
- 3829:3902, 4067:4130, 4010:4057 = -0.13 mag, 6.19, 11.7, 10.1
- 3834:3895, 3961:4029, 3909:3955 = 0.17 mag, 6.02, 9.75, 7.95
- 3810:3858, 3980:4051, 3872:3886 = 0.12 mag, 5.53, 11.3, 6.96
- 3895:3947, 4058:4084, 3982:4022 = -0.19 mag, 7.03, 11.8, 9.59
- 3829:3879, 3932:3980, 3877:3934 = -0.21 mag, 5.67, 6.22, 5.94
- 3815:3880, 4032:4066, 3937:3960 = 0.16 mag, 5.6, 11.5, 8.54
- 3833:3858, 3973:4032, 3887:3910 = -0.08 mag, 5.56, 10.9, 7.37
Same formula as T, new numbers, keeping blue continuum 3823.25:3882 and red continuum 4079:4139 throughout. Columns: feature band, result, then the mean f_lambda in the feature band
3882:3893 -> 0.1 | 6.39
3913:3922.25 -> -1.2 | 8.07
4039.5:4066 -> -3.2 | 11.6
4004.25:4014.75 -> -2.5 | 11.5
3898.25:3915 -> -4.8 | 8.86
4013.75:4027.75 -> -3.1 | 11.7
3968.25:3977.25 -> 3.5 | 5.2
